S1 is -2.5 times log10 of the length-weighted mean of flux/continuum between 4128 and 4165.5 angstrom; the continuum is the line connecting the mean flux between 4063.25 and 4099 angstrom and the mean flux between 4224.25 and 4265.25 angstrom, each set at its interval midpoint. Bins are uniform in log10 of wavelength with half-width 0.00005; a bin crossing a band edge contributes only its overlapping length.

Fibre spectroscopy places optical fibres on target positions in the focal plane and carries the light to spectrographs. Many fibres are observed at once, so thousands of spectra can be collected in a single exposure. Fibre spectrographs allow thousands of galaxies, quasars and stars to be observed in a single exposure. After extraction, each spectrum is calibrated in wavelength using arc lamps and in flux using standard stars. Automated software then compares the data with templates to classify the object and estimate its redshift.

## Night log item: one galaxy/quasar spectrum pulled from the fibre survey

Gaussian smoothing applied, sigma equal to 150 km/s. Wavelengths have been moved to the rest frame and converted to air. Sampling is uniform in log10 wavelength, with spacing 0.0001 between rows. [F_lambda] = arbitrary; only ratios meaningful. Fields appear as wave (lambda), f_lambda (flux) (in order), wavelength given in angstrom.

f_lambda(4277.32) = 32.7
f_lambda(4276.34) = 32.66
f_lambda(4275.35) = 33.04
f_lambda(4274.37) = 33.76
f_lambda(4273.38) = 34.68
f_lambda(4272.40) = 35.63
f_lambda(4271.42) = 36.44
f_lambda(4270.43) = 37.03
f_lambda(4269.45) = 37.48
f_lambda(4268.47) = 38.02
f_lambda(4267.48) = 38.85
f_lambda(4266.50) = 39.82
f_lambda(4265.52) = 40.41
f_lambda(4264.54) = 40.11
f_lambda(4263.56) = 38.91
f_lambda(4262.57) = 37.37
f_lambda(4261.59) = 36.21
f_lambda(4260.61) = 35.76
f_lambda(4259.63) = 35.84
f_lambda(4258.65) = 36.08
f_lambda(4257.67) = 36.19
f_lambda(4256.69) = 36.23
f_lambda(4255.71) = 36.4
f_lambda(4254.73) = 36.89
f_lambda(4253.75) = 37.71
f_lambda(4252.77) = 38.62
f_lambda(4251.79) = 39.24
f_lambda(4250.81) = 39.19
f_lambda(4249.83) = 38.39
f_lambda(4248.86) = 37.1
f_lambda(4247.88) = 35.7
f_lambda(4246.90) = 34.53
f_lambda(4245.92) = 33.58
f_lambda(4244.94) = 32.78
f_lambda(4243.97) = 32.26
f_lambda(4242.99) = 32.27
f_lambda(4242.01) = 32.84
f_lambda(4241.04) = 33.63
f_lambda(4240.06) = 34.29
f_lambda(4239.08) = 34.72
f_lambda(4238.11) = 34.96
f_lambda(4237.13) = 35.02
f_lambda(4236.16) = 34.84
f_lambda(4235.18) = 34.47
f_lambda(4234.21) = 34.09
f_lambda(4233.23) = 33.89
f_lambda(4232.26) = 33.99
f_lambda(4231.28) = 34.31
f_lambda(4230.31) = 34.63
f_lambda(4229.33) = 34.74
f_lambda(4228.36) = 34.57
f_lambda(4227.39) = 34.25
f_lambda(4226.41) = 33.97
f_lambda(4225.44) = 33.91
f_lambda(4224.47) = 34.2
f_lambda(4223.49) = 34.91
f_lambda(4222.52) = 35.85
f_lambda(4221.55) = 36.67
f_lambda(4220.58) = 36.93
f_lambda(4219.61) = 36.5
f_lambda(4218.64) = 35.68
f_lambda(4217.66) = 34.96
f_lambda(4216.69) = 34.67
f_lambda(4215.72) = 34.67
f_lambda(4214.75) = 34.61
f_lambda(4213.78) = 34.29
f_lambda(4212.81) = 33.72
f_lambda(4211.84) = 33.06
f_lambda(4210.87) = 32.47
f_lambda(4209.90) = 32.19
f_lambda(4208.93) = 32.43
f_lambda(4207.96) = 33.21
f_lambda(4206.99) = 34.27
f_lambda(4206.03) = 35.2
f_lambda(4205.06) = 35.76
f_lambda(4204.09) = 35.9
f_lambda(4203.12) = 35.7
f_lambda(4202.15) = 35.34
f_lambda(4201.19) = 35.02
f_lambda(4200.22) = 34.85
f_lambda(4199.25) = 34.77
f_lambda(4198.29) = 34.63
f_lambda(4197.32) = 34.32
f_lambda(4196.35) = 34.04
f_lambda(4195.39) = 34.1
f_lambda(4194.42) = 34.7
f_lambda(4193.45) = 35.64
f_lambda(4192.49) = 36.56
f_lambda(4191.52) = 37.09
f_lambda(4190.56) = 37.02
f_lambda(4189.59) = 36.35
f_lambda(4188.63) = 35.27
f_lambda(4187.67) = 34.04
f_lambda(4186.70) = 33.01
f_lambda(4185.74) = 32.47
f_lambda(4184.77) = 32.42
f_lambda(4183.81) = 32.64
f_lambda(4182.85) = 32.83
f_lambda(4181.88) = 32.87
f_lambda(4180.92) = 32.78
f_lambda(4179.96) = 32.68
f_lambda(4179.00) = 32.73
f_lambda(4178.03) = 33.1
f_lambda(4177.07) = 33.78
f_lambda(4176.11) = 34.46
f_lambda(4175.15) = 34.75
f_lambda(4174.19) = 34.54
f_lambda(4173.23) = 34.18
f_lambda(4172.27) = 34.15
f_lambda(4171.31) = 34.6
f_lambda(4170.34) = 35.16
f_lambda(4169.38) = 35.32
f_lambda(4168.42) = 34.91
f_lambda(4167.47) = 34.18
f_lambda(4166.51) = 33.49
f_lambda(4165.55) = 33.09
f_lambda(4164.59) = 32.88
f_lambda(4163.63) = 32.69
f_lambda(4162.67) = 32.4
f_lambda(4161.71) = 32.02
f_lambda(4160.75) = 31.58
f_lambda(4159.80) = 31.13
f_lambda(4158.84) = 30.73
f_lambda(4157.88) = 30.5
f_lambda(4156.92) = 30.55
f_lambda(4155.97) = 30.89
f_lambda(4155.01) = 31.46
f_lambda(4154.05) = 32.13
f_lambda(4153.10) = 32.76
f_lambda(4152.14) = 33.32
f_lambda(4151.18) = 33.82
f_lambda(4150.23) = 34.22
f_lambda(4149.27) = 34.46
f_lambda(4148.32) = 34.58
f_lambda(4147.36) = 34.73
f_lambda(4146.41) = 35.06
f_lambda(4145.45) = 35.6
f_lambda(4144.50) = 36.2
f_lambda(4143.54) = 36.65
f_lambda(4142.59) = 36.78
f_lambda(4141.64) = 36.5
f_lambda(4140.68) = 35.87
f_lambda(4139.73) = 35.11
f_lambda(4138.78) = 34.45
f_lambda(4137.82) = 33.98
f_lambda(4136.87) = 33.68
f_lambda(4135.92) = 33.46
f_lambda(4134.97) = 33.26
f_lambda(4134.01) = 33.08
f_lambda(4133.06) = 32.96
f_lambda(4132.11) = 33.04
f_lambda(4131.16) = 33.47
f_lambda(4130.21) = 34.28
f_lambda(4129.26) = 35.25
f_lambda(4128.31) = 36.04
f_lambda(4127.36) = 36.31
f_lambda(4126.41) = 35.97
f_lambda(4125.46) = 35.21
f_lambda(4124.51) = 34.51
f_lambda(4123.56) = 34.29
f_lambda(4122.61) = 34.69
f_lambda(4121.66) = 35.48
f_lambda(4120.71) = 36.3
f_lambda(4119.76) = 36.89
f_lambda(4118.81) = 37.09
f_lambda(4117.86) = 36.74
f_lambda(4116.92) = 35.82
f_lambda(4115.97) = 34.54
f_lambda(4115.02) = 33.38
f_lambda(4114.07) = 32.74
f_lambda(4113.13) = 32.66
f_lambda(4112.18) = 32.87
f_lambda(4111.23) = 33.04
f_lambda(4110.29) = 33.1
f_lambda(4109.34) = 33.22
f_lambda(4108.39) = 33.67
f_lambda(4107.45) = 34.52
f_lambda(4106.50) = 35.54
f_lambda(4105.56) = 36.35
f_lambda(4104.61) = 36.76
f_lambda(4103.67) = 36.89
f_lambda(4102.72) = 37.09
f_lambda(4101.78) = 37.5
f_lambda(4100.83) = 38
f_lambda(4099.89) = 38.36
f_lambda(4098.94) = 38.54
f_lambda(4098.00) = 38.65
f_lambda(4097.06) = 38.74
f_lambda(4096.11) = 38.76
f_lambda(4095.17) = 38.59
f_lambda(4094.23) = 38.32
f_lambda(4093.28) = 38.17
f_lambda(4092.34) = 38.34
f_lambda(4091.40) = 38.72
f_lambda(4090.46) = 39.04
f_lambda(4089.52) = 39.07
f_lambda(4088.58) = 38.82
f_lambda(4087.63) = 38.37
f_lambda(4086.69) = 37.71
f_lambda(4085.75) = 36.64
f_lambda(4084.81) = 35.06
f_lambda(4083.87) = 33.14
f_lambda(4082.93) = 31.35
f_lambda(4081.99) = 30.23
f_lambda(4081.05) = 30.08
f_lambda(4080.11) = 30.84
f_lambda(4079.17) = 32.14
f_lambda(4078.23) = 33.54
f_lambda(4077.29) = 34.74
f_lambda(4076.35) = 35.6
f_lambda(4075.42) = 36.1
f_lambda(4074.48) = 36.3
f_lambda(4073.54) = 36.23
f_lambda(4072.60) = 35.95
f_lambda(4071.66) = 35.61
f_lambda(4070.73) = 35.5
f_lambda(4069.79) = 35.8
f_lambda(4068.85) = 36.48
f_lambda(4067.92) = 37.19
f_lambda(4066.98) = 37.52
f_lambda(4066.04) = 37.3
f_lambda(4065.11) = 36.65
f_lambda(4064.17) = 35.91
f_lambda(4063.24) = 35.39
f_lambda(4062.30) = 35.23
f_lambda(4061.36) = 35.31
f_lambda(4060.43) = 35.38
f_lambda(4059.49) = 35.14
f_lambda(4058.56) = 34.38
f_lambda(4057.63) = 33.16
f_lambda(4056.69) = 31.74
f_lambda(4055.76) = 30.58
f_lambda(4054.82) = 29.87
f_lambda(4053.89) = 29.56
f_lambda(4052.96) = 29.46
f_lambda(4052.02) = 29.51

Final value 0.07 mag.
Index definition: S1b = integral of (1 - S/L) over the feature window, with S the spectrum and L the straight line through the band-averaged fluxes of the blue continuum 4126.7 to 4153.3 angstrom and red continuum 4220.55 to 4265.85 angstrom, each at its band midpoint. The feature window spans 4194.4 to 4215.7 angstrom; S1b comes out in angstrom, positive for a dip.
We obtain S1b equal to 0.6 angstrom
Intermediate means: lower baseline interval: 34.6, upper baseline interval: 35.6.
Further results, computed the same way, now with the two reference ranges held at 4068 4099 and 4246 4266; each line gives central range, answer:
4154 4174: 2.1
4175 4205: 2.0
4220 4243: 1.6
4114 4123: 0.2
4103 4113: 0.5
